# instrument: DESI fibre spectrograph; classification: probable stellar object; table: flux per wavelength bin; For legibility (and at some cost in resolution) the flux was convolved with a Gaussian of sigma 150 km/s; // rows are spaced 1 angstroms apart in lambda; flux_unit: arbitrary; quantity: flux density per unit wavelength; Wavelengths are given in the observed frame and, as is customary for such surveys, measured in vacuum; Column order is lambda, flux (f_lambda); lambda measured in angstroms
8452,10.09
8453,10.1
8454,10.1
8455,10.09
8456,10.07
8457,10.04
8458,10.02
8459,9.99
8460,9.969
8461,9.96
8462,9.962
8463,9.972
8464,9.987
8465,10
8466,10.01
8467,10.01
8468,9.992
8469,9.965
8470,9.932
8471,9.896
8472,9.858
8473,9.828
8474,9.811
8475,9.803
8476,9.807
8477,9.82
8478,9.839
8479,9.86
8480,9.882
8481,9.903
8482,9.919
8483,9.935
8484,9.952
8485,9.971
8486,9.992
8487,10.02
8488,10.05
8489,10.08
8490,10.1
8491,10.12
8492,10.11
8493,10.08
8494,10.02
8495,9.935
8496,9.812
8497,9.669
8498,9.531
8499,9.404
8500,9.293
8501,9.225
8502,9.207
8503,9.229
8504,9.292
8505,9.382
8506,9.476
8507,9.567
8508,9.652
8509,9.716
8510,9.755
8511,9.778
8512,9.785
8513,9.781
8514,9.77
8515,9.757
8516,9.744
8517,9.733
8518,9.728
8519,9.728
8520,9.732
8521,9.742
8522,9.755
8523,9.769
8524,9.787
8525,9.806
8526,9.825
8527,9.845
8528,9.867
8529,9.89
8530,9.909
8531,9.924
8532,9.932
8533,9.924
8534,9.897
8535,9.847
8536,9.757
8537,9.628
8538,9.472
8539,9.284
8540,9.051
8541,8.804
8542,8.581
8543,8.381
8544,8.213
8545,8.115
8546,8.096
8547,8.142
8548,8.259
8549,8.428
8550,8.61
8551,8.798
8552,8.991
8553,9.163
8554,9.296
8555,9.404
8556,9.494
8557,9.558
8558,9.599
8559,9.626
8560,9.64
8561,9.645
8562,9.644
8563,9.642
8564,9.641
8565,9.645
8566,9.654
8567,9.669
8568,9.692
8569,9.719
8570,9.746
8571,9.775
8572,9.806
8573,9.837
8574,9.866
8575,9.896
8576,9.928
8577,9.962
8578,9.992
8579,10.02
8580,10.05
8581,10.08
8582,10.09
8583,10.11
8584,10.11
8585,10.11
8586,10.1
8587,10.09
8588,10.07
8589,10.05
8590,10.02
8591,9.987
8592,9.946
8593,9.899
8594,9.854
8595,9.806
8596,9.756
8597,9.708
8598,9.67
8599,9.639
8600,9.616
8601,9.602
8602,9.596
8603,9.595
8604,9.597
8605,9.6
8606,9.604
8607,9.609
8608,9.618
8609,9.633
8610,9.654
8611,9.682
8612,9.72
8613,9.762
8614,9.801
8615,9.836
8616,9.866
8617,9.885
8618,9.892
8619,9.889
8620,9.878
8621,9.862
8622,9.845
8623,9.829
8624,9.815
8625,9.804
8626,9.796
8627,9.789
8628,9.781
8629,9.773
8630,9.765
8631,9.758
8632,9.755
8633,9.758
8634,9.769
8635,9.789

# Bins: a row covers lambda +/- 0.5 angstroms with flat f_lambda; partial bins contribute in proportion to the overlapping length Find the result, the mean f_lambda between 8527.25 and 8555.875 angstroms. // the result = 9.14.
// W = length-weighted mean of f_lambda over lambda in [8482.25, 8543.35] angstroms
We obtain 9.69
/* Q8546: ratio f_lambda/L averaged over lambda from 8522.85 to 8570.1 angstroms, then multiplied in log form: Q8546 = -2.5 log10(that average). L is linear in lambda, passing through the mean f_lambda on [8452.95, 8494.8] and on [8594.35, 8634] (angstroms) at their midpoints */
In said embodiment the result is 0.06 mag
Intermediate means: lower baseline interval 9.97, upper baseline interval 9.74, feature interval 9.35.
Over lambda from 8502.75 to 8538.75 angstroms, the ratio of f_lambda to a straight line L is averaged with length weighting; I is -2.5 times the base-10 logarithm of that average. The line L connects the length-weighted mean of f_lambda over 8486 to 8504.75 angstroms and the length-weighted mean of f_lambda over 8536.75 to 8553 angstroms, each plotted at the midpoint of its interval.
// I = -0.06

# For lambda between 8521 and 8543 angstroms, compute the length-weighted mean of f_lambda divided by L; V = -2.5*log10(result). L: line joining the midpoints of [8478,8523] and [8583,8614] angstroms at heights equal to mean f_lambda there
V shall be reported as 0.02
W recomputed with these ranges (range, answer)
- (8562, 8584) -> 9.85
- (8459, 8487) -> 9.92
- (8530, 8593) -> 9.53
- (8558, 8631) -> 9.81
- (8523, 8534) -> 9.87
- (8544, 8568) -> 9.15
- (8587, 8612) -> 9.75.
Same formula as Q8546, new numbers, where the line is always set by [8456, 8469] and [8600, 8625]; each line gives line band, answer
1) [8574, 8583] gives -0.02 mag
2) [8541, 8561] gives 0.11 mag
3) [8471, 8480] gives 0.02 mag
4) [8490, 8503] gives 0.03 mag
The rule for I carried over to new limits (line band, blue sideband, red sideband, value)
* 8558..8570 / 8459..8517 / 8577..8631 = 0.019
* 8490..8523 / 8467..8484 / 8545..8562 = -0.015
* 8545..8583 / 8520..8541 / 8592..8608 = 0.025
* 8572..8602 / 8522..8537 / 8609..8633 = -0.011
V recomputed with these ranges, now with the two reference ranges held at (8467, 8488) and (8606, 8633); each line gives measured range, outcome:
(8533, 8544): 0.068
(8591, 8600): 0.001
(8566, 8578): 0.001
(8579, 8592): -0.028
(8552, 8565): 0.036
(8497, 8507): 0.058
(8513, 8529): 0.010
